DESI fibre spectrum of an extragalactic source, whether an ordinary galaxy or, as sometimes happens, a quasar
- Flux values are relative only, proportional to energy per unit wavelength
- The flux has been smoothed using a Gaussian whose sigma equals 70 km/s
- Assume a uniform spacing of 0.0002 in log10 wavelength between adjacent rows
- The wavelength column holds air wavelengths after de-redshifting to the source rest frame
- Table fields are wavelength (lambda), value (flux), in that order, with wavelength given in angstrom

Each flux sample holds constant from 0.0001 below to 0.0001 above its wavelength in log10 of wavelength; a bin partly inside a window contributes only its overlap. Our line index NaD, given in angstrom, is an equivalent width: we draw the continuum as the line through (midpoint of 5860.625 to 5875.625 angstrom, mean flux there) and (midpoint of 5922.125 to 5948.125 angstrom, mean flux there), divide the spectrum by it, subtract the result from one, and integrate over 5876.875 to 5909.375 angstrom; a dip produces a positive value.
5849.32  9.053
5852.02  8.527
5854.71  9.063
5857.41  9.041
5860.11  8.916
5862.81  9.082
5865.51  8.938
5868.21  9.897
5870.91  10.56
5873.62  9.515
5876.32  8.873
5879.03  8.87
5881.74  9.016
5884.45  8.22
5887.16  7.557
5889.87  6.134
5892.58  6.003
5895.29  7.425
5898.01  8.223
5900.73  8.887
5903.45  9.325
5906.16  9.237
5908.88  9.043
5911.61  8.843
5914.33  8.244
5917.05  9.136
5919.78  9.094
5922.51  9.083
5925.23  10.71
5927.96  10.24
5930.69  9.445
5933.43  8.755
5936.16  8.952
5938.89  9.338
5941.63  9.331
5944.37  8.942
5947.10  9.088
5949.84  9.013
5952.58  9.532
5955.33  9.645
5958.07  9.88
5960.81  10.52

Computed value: 4.6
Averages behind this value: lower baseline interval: 9.53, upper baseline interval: 9.41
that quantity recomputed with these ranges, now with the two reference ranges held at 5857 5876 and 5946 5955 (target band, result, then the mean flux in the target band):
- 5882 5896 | 3.24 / 7.21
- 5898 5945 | 0.62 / 9.19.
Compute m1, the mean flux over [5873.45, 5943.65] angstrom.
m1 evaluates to 8.74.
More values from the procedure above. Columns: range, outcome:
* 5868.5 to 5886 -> 9.2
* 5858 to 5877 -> 9.4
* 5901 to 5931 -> 9.29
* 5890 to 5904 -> 7.73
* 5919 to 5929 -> 9.81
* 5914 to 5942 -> 9.34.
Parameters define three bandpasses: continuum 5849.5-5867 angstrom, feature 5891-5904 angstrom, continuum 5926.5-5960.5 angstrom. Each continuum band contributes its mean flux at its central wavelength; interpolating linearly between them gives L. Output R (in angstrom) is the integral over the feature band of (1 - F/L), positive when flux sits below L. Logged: 1.8 angstrom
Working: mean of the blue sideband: 8.94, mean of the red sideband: 9.39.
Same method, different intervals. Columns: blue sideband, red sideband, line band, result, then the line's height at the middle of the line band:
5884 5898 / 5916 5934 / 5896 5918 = -1.58 angstrom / 8.25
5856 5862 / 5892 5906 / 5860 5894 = 0.31 angstrom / 8.63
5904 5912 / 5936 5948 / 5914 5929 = -0.60 angstrom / 9.12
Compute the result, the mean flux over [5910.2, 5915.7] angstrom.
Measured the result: 8.55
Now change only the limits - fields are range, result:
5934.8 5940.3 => 9.15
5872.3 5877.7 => 9.19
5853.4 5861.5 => 9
